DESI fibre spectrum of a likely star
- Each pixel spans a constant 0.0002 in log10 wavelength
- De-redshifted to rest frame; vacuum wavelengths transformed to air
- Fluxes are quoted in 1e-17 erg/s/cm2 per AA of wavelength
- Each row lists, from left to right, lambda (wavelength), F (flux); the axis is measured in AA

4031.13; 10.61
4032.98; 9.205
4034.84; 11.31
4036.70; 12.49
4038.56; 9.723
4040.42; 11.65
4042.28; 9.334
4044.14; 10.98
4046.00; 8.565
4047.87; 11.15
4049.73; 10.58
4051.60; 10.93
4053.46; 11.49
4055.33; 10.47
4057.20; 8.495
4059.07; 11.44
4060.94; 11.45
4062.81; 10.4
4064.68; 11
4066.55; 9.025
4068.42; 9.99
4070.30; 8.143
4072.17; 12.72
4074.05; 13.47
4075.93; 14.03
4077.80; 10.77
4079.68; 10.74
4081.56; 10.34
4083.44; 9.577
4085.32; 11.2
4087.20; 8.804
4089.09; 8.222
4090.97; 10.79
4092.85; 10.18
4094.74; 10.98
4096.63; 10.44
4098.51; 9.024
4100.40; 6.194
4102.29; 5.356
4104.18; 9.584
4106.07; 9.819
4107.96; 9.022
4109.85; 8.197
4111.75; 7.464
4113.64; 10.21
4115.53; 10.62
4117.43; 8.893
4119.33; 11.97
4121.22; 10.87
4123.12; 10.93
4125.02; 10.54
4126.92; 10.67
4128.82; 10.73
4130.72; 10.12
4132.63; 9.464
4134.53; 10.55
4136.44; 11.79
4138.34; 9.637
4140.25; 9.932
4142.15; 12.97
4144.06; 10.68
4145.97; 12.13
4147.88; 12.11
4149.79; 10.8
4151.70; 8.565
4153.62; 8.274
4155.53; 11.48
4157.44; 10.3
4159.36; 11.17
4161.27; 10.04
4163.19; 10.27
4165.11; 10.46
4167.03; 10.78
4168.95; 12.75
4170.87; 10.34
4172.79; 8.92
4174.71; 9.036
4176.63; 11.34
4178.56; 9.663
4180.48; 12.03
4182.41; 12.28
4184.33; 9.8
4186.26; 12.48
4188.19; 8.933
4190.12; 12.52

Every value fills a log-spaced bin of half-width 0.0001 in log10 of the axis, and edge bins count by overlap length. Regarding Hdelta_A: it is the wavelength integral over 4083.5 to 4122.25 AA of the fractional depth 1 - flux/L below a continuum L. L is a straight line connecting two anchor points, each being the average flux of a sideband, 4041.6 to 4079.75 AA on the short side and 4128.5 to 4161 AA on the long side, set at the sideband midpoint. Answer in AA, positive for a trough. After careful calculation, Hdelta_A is 4.63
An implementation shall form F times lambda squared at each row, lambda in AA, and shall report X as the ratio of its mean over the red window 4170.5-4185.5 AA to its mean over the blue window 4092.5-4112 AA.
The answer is 1.24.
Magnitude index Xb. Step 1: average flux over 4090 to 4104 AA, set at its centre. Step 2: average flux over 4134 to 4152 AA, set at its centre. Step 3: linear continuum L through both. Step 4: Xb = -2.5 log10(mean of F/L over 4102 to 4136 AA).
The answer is 0.02 mag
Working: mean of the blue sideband 9.03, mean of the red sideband 11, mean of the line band 9.84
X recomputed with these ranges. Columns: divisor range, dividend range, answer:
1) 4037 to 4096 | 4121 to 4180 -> 1.04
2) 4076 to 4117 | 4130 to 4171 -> 1.15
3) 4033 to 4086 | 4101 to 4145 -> 0.96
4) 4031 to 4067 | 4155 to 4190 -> 1.08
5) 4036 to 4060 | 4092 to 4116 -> 0.87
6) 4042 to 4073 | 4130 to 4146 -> 1.08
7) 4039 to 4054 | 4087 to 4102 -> 0.89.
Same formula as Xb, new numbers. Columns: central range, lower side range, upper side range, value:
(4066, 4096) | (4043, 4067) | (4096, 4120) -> -0.09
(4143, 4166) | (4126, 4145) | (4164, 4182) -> 0.01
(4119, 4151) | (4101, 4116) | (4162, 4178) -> -0.16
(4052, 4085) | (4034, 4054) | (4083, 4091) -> -0.08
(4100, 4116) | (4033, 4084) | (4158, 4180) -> 0.24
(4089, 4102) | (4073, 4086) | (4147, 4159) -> 0.21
